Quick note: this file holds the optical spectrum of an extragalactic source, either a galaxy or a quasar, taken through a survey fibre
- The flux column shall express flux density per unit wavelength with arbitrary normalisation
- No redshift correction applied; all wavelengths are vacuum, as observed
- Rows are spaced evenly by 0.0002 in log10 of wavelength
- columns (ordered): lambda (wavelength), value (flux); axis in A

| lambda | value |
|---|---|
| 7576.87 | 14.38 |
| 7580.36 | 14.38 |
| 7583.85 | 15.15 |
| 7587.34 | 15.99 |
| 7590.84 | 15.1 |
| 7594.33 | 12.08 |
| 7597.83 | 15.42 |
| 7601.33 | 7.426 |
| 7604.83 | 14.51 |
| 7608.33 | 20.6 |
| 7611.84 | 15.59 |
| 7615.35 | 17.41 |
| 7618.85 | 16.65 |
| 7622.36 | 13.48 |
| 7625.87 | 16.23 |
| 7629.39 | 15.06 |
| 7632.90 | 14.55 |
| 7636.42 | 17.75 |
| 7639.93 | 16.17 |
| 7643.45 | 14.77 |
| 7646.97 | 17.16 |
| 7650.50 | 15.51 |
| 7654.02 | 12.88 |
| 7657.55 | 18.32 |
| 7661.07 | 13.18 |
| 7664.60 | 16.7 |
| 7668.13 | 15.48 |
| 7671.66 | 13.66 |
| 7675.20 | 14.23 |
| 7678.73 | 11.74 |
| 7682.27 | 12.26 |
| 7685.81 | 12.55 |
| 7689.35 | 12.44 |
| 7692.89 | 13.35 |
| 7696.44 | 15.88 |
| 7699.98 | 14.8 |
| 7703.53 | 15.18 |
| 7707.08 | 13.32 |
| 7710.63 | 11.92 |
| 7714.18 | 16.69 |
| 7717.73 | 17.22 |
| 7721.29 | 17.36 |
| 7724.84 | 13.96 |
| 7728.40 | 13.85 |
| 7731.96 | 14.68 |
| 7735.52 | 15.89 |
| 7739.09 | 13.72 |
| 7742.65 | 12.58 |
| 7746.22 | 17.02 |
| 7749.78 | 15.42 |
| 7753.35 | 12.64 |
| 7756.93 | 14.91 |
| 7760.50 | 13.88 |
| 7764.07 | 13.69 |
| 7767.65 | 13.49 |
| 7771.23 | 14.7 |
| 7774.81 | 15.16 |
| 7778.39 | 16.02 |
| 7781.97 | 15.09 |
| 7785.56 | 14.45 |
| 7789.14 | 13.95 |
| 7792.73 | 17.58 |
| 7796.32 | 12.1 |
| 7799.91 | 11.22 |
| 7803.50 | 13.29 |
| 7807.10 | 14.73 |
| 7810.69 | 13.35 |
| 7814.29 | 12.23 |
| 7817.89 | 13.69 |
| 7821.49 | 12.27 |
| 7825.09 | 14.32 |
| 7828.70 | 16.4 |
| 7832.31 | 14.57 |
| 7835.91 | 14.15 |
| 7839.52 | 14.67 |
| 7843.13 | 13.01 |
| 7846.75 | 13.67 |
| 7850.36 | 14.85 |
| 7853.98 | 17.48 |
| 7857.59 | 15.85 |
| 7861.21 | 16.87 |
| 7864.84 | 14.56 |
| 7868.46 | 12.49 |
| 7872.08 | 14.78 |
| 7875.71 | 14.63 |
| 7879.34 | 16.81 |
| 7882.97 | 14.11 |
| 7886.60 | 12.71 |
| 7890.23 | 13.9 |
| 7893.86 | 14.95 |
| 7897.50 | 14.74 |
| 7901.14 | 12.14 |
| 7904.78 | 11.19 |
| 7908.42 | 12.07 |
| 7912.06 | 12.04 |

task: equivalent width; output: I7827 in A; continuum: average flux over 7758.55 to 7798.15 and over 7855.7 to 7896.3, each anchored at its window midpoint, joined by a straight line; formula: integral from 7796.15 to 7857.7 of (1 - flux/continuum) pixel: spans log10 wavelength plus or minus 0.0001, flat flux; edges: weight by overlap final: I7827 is 2.69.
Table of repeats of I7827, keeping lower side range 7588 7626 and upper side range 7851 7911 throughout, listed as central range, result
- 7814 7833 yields 0.6 A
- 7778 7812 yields 0.9 A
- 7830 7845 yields 0.2 A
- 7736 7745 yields 0.5 A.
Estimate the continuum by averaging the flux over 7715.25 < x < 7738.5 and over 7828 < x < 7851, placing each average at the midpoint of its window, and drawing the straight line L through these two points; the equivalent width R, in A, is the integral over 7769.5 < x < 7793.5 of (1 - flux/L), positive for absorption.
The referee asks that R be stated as -0.4 A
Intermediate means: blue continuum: 15.4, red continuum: 14.4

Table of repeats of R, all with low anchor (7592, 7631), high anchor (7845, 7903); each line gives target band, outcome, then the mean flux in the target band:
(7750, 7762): 0.6 A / 14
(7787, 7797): 0.0 A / 14.8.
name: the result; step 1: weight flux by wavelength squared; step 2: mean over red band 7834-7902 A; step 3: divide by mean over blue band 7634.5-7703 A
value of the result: 1.05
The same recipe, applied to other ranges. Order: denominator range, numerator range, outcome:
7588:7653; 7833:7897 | 1.02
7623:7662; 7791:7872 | 0.96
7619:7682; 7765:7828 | 0.97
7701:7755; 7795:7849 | 0.94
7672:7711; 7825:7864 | 1.16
